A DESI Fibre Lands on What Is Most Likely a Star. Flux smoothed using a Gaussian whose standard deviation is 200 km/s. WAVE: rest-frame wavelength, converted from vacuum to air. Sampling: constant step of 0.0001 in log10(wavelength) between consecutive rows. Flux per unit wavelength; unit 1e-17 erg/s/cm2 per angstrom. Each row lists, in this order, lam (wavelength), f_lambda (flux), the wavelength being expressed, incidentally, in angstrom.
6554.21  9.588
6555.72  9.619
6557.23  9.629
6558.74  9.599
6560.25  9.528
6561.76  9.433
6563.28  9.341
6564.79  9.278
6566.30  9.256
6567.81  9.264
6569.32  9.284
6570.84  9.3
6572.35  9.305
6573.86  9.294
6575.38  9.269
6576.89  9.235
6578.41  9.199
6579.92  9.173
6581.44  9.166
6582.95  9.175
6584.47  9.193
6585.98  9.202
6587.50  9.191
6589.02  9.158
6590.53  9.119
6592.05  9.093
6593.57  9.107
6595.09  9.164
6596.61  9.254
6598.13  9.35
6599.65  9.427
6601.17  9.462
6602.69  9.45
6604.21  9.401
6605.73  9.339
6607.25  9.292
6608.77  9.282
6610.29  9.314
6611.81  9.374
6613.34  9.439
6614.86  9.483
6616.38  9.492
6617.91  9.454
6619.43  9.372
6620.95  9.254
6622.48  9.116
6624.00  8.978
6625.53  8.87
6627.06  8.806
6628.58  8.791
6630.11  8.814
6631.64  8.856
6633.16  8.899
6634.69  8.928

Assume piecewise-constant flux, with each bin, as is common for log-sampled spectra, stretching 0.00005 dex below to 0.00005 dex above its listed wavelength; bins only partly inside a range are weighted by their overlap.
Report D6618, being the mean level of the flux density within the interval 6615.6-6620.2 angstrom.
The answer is 9.45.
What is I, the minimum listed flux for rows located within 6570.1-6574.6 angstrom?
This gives 9.294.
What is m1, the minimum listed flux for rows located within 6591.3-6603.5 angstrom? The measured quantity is 9.093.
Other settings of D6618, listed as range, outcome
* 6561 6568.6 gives 9.31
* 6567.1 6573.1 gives 9.29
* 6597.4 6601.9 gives 9.41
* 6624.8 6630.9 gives 8.81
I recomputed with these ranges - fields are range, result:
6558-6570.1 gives 9.256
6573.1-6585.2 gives 9.166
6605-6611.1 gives 9.282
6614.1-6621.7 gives 9.254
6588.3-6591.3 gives 9.119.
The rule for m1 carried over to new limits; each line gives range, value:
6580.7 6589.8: 9.158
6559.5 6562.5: 9.433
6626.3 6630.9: 8.791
